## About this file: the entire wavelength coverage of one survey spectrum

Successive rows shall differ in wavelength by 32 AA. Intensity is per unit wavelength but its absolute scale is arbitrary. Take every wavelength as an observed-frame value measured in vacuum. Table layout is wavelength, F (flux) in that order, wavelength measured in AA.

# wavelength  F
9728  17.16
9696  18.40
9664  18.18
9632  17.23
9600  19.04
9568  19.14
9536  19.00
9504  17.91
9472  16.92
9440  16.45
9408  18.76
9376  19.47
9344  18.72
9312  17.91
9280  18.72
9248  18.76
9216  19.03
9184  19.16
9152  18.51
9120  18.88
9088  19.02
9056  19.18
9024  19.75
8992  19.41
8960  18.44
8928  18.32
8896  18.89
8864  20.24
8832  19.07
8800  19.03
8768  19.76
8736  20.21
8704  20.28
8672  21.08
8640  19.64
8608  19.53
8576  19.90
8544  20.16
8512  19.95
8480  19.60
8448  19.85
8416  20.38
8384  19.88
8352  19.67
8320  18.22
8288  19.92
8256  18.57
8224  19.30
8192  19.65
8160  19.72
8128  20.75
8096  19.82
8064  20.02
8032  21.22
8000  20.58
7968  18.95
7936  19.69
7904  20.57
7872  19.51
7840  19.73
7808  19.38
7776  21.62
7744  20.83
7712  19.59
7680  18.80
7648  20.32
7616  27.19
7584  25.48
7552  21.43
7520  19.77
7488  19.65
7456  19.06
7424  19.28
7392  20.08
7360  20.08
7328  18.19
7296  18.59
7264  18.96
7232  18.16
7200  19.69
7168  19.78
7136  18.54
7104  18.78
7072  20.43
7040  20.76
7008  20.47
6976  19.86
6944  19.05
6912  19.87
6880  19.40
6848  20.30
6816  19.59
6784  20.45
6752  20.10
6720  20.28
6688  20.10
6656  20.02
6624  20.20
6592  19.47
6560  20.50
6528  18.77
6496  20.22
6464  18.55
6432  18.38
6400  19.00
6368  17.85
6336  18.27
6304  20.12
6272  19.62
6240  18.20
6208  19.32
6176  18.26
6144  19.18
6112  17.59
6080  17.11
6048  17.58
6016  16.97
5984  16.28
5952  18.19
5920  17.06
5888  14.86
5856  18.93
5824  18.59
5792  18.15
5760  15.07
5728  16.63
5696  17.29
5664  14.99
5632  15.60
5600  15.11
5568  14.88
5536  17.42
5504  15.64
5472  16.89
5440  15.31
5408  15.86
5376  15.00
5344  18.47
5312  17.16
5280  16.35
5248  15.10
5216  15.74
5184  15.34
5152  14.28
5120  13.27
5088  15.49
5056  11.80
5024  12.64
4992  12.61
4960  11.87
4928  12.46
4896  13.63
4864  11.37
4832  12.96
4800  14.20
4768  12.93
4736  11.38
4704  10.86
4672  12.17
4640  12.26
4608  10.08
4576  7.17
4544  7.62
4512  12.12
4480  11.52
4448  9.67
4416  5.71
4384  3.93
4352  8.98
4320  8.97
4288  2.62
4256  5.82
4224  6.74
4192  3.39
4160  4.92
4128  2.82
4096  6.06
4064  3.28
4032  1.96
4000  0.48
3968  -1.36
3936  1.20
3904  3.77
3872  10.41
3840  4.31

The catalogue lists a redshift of 0.155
